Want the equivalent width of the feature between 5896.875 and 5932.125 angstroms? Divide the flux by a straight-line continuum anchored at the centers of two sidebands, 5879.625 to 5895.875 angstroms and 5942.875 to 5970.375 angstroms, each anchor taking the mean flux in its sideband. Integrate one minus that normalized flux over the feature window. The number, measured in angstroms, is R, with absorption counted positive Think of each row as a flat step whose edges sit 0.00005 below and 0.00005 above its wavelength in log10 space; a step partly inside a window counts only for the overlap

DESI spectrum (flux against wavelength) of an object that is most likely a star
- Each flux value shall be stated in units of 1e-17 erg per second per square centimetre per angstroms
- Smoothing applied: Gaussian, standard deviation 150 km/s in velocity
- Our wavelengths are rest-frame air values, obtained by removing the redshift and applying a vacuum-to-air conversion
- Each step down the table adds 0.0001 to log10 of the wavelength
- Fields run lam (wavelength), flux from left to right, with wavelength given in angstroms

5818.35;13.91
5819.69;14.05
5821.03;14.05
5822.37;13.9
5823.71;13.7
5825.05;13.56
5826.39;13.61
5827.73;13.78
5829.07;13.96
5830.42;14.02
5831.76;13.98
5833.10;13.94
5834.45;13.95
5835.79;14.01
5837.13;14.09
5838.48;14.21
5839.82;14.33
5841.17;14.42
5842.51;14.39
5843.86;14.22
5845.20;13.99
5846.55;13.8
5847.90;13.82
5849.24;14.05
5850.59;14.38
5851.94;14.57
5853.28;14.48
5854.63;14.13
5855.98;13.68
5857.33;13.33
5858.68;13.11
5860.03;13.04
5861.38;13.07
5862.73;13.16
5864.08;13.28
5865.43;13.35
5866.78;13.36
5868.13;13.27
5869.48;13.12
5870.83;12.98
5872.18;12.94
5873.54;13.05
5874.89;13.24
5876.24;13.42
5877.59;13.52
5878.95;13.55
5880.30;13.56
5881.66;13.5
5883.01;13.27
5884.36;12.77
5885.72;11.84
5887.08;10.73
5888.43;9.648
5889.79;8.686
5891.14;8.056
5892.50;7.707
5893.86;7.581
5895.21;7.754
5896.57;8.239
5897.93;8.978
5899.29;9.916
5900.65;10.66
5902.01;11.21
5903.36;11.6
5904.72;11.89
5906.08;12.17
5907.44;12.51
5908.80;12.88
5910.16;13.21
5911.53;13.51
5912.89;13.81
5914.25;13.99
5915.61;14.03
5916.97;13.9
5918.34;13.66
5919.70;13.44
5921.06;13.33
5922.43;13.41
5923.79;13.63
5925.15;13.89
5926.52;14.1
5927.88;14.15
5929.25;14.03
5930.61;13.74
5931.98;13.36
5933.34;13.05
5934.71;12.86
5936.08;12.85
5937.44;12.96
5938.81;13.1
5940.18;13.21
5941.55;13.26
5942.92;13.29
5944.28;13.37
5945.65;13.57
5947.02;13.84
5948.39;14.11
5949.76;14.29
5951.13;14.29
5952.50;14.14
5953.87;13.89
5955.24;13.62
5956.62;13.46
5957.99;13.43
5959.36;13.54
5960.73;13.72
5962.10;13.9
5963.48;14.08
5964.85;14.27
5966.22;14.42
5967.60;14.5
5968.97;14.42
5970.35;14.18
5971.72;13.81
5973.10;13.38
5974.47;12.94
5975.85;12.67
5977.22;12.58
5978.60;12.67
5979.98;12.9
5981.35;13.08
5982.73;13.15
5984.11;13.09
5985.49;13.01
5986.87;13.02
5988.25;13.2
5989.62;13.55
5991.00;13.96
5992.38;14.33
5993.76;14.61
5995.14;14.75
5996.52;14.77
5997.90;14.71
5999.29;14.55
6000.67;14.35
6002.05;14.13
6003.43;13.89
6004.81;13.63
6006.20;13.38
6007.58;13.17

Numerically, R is -3.0 angstroms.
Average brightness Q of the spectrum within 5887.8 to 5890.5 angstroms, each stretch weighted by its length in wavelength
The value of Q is 9.15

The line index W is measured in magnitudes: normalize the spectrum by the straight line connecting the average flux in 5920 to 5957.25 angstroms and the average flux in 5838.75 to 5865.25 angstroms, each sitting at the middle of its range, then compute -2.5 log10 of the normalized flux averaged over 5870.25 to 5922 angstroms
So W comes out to 0.157 mag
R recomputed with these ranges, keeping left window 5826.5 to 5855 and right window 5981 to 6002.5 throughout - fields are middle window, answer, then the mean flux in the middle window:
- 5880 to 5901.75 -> 6.0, 10.1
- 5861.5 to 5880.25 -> 1.1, 13.3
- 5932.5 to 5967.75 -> 0.8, 13.6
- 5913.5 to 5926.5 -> 0.3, 13.7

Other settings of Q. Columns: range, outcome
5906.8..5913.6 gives 13.2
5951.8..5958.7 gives 13.7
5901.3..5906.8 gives 11.7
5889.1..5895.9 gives 7.96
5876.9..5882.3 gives 13.5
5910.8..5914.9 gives 13.7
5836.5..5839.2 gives 14.1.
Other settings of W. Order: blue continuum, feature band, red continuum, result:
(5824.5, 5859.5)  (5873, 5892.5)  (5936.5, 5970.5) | 0.17 mag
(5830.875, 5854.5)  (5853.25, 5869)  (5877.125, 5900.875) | -0.06 mag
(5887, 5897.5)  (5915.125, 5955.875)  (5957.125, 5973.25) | -0.17 mag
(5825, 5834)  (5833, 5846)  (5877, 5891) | -0.05 mag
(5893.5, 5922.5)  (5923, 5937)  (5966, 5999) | -0.10 mag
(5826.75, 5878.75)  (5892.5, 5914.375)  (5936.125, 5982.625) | 0.23 mag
